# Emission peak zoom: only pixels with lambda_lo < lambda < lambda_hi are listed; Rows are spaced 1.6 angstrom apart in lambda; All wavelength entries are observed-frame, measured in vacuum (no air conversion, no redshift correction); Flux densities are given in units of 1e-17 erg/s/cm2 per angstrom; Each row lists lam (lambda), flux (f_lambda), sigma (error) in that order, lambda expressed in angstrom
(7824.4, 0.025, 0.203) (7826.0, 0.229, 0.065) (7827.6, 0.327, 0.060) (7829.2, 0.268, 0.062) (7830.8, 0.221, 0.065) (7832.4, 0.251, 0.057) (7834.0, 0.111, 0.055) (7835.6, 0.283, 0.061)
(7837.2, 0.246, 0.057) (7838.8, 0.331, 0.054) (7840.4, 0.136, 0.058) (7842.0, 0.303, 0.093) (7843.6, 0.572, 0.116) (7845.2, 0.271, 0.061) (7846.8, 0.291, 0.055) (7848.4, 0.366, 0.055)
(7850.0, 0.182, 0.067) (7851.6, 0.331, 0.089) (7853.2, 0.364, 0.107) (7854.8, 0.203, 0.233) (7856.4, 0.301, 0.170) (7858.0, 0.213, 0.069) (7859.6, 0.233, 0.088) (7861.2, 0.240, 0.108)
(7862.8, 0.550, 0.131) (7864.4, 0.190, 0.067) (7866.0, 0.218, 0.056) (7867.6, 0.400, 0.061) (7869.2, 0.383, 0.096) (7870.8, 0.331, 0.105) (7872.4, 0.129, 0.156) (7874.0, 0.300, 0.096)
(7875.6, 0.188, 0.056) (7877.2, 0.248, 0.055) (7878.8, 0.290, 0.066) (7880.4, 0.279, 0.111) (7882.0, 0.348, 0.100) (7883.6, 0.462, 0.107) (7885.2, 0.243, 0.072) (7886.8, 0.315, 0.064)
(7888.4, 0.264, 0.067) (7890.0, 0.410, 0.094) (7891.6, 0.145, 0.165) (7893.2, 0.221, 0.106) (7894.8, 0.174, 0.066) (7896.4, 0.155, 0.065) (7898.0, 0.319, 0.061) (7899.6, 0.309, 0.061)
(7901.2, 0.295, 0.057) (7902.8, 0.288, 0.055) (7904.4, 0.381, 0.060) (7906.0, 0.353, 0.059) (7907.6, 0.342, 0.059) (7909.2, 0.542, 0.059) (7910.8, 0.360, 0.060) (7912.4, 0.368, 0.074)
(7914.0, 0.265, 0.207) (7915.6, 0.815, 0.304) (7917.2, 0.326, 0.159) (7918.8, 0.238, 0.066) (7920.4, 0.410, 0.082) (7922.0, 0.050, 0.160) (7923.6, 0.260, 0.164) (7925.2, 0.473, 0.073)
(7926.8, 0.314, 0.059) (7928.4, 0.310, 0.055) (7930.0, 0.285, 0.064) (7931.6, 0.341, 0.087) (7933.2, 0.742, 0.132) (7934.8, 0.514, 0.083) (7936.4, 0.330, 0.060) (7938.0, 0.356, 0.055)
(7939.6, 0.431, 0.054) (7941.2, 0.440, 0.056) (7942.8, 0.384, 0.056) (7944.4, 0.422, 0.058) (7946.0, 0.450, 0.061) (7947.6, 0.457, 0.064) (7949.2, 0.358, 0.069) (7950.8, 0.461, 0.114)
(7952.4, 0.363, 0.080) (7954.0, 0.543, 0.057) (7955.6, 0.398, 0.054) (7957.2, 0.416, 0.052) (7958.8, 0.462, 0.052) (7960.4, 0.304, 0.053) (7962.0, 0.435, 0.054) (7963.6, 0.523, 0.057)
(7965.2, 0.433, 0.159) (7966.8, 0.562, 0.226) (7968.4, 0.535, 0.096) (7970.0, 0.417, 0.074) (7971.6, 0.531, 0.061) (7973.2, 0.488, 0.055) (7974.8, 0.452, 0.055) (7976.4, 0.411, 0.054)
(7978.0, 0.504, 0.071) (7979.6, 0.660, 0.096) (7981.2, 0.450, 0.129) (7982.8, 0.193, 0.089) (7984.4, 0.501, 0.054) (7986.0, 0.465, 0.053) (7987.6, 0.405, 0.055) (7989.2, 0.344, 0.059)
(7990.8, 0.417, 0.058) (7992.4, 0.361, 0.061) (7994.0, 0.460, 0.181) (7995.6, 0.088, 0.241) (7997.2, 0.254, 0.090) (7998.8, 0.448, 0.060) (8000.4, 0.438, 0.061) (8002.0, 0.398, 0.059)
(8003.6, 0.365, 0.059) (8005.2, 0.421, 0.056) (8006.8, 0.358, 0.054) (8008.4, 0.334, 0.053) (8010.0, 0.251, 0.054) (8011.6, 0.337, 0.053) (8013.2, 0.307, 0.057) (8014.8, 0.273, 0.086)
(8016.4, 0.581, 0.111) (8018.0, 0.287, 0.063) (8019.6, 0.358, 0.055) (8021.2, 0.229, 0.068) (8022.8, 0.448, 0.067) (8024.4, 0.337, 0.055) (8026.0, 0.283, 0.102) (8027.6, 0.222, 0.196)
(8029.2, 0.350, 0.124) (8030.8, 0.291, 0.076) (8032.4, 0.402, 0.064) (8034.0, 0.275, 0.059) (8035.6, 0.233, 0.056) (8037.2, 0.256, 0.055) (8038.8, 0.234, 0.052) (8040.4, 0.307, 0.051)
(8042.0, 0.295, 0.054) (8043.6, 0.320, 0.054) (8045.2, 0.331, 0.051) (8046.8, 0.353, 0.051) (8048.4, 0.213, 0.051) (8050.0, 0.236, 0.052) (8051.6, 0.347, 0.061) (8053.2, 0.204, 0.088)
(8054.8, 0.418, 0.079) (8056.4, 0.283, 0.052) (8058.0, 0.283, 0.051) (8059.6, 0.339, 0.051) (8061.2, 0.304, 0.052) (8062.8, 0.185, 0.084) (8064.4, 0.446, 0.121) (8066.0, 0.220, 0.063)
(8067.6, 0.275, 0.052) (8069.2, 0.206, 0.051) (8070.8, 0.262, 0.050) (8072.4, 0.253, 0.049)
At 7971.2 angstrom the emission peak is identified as Mg II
